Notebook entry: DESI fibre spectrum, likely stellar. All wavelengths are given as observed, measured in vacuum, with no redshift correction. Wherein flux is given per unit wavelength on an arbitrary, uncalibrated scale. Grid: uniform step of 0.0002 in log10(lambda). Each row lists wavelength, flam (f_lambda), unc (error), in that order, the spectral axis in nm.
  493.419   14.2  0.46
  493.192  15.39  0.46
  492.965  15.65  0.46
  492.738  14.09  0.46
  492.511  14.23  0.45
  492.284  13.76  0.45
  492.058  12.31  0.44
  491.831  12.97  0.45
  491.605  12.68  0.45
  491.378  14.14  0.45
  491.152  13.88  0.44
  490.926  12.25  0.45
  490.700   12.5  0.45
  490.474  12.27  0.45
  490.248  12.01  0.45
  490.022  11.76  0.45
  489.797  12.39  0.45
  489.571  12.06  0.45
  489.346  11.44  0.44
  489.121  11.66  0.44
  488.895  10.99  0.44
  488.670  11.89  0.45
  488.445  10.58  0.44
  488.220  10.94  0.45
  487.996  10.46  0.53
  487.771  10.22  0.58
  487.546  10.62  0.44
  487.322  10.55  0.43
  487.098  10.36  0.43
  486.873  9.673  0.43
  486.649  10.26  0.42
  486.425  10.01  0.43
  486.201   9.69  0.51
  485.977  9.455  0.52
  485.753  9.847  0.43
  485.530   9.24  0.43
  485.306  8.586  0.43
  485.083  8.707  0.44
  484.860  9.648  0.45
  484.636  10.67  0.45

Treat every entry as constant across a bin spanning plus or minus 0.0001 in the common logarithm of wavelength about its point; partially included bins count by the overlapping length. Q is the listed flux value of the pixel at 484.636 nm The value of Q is 10.67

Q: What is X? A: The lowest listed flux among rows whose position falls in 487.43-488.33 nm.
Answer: 10.22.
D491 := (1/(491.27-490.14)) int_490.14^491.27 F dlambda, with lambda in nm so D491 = 12.6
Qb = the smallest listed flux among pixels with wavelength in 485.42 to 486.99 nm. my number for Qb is 9.24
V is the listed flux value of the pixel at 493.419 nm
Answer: 14.2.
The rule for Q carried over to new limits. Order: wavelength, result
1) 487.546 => 10.62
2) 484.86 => 9.648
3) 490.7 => 12.5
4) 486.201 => 9.69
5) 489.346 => 11.44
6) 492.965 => 15.65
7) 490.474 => 12.27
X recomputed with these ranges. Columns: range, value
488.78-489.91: 10.99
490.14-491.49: 12.01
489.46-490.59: 11.76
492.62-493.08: 14.09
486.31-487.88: 9.673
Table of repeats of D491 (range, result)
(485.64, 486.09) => 9.65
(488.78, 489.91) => 11.7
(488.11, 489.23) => 11.2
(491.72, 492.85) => 13.5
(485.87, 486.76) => 9.85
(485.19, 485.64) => 8.91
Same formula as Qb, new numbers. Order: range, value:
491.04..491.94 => 12.68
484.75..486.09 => 8.586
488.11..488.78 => 10.58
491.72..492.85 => 12.31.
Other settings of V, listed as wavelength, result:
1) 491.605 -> 12.68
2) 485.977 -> 9.455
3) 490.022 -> 11.76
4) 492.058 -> 12.31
